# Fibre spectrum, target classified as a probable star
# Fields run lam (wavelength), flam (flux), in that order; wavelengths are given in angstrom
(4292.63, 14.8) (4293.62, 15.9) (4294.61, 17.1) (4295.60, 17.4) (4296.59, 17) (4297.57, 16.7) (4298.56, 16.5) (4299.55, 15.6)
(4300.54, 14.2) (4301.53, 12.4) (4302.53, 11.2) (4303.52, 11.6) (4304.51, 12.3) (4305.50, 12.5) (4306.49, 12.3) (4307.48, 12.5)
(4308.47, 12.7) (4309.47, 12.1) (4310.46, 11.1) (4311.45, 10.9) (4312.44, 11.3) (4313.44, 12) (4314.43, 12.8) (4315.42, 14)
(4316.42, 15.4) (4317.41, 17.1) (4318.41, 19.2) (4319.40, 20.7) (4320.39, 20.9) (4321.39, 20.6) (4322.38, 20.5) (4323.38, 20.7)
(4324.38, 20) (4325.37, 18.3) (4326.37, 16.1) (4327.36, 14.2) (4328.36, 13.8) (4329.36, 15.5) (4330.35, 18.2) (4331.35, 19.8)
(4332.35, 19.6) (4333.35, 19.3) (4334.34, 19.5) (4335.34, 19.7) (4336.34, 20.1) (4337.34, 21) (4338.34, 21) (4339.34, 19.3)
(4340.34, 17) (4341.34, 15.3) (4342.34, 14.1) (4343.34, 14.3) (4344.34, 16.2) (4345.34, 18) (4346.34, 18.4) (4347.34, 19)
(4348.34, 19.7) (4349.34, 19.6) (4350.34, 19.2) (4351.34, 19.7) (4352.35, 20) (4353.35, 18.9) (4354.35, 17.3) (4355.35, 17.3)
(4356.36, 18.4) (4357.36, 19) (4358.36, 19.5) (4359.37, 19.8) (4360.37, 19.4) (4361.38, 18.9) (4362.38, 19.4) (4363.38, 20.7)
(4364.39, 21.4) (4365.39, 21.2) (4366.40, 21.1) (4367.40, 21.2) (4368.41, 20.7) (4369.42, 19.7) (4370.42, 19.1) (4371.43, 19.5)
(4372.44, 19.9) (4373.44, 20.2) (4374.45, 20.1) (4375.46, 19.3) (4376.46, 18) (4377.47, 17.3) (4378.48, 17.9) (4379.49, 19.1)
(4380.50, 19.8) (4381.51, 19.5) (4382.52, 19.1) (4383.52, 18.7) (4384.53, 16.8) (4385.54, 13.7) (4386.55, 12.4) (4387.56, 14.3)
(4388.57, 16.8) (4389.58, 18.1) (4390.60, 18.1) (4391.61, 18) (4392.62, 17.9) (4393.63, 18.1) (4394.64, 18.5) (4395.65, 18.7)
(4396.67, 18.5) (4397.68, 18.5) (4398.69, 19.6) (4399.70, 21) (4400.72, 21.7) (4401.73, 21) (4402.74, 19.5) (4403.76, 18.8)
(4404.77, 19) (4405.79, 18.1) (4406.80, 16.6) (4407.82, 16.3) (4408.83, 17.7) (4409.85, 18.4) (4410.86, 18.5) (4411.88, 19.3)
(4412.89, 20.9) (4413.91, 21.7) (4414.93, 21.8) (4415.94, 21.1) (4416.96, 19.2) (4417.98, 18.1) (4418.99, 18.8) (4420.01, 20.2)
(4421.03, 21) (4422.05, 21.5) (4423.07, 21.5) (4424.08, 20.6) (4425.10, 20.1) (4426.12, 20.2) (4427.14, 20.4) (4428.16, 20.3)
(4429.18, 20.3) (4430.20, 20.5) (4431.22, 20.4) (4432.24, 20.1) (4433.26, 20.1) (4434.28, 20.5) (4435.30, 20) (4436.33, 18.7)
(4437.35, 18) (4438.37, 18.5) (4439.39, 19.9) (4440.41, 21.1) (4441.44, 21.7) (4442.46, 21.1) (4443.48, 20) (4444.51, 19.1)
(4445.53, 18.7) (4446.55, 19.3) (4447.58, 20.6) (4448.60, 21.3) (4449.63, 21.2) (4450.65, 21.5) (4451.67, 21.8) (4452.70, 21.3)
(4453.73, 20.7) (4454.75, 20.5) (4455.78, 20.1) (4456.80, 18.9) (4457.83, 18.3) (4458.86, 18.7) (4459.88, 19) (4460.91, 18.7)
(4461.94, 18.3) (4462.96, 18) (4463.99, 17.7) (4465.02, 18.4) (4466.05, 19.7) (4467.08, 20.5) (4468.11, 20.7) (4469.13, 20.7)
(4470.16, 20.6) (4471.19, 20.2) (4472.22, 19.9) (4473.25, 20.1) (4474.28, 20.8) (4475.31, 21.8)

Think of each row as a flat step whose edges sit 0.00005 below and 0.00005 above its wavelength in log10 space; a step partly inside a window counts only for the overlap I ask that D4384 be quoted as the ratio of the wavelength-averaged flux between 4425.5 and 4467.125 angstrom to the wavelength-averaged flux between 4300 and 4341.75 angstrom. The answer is 1.23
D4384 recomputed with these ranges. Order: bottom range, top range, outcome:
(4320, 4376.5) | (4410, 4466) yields 1.05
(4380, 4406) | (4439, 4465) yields 1.09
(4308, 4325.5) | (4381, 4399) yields 1.09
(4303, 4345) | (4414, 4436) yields 1.24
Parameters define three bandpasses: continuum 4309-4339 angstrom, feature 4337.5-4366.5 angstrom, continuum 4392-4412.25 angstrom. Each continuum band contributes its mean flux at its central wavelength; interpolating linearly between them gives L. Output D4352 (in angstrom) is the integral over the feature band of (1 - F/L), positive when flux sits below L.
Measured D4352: -1.5 angstrom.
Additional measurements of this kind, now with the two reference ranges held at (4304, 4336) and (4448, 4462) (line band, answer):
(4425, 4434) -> -0.44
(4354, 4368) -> -1.86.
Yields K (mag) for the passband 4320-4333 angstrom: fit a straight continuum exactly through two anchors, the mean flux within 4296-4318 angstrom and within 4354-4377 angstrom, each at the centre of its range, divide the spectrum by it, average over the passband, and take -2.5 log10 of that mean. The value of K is -0.18 mag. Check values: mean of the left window 13.4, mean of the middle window 18.3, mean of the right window 19.6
